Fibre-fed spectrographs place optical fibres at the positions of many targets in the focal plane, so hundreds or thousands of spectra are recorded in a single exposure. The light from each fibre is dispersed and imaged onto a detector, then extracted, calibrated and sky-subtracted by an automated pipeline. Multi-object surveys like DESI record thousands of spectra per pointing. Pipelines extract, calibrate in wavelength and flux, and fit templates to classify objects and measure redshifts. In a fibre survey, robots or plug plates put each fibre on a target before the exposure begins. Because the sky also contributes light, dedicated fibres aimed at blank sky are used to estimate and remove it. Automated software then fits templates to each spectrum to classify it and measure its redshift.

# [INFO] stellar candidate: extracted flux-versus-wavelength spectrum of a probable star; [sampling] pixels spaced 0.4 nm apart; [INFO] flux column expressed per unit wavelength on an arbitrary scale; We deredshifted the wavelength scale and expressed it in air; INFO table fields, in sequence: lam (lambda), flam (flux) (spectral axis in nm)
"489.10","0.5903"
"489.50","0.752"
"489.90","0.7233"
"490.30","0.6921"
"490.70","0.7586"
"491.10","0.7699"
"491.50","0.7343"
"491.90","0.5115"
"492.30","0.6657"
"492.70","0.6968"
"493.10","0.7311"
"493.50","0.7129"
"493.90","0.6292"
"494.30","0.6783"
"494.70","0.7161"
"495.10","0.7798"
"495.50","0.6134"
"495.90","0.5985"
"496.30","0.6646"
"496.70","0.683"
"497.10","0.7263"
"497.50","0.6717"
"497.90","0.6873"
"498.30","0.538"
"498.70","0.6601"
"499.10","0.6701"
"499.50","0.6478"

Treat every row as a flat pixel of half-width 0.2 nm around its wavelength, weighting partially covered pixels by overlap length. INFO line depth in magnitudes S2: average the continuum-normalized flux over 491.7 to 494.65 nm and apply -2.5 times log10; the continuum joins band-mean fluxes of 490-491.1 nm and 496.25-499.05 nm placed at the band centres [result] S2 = 0.07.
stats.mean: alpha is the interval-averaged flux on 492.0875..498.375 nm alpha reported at 0.677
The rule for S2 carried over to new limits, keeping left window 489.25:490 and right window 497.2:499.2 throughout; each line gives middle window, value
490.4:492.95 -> 0.03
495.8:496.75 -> 0.03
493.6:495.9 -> 0.01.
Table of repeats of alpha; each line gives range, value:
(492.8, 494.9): 0.694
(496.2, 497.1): 0.686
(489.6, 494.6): 0.694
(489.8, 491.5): 0.737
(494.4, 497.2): 0.681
